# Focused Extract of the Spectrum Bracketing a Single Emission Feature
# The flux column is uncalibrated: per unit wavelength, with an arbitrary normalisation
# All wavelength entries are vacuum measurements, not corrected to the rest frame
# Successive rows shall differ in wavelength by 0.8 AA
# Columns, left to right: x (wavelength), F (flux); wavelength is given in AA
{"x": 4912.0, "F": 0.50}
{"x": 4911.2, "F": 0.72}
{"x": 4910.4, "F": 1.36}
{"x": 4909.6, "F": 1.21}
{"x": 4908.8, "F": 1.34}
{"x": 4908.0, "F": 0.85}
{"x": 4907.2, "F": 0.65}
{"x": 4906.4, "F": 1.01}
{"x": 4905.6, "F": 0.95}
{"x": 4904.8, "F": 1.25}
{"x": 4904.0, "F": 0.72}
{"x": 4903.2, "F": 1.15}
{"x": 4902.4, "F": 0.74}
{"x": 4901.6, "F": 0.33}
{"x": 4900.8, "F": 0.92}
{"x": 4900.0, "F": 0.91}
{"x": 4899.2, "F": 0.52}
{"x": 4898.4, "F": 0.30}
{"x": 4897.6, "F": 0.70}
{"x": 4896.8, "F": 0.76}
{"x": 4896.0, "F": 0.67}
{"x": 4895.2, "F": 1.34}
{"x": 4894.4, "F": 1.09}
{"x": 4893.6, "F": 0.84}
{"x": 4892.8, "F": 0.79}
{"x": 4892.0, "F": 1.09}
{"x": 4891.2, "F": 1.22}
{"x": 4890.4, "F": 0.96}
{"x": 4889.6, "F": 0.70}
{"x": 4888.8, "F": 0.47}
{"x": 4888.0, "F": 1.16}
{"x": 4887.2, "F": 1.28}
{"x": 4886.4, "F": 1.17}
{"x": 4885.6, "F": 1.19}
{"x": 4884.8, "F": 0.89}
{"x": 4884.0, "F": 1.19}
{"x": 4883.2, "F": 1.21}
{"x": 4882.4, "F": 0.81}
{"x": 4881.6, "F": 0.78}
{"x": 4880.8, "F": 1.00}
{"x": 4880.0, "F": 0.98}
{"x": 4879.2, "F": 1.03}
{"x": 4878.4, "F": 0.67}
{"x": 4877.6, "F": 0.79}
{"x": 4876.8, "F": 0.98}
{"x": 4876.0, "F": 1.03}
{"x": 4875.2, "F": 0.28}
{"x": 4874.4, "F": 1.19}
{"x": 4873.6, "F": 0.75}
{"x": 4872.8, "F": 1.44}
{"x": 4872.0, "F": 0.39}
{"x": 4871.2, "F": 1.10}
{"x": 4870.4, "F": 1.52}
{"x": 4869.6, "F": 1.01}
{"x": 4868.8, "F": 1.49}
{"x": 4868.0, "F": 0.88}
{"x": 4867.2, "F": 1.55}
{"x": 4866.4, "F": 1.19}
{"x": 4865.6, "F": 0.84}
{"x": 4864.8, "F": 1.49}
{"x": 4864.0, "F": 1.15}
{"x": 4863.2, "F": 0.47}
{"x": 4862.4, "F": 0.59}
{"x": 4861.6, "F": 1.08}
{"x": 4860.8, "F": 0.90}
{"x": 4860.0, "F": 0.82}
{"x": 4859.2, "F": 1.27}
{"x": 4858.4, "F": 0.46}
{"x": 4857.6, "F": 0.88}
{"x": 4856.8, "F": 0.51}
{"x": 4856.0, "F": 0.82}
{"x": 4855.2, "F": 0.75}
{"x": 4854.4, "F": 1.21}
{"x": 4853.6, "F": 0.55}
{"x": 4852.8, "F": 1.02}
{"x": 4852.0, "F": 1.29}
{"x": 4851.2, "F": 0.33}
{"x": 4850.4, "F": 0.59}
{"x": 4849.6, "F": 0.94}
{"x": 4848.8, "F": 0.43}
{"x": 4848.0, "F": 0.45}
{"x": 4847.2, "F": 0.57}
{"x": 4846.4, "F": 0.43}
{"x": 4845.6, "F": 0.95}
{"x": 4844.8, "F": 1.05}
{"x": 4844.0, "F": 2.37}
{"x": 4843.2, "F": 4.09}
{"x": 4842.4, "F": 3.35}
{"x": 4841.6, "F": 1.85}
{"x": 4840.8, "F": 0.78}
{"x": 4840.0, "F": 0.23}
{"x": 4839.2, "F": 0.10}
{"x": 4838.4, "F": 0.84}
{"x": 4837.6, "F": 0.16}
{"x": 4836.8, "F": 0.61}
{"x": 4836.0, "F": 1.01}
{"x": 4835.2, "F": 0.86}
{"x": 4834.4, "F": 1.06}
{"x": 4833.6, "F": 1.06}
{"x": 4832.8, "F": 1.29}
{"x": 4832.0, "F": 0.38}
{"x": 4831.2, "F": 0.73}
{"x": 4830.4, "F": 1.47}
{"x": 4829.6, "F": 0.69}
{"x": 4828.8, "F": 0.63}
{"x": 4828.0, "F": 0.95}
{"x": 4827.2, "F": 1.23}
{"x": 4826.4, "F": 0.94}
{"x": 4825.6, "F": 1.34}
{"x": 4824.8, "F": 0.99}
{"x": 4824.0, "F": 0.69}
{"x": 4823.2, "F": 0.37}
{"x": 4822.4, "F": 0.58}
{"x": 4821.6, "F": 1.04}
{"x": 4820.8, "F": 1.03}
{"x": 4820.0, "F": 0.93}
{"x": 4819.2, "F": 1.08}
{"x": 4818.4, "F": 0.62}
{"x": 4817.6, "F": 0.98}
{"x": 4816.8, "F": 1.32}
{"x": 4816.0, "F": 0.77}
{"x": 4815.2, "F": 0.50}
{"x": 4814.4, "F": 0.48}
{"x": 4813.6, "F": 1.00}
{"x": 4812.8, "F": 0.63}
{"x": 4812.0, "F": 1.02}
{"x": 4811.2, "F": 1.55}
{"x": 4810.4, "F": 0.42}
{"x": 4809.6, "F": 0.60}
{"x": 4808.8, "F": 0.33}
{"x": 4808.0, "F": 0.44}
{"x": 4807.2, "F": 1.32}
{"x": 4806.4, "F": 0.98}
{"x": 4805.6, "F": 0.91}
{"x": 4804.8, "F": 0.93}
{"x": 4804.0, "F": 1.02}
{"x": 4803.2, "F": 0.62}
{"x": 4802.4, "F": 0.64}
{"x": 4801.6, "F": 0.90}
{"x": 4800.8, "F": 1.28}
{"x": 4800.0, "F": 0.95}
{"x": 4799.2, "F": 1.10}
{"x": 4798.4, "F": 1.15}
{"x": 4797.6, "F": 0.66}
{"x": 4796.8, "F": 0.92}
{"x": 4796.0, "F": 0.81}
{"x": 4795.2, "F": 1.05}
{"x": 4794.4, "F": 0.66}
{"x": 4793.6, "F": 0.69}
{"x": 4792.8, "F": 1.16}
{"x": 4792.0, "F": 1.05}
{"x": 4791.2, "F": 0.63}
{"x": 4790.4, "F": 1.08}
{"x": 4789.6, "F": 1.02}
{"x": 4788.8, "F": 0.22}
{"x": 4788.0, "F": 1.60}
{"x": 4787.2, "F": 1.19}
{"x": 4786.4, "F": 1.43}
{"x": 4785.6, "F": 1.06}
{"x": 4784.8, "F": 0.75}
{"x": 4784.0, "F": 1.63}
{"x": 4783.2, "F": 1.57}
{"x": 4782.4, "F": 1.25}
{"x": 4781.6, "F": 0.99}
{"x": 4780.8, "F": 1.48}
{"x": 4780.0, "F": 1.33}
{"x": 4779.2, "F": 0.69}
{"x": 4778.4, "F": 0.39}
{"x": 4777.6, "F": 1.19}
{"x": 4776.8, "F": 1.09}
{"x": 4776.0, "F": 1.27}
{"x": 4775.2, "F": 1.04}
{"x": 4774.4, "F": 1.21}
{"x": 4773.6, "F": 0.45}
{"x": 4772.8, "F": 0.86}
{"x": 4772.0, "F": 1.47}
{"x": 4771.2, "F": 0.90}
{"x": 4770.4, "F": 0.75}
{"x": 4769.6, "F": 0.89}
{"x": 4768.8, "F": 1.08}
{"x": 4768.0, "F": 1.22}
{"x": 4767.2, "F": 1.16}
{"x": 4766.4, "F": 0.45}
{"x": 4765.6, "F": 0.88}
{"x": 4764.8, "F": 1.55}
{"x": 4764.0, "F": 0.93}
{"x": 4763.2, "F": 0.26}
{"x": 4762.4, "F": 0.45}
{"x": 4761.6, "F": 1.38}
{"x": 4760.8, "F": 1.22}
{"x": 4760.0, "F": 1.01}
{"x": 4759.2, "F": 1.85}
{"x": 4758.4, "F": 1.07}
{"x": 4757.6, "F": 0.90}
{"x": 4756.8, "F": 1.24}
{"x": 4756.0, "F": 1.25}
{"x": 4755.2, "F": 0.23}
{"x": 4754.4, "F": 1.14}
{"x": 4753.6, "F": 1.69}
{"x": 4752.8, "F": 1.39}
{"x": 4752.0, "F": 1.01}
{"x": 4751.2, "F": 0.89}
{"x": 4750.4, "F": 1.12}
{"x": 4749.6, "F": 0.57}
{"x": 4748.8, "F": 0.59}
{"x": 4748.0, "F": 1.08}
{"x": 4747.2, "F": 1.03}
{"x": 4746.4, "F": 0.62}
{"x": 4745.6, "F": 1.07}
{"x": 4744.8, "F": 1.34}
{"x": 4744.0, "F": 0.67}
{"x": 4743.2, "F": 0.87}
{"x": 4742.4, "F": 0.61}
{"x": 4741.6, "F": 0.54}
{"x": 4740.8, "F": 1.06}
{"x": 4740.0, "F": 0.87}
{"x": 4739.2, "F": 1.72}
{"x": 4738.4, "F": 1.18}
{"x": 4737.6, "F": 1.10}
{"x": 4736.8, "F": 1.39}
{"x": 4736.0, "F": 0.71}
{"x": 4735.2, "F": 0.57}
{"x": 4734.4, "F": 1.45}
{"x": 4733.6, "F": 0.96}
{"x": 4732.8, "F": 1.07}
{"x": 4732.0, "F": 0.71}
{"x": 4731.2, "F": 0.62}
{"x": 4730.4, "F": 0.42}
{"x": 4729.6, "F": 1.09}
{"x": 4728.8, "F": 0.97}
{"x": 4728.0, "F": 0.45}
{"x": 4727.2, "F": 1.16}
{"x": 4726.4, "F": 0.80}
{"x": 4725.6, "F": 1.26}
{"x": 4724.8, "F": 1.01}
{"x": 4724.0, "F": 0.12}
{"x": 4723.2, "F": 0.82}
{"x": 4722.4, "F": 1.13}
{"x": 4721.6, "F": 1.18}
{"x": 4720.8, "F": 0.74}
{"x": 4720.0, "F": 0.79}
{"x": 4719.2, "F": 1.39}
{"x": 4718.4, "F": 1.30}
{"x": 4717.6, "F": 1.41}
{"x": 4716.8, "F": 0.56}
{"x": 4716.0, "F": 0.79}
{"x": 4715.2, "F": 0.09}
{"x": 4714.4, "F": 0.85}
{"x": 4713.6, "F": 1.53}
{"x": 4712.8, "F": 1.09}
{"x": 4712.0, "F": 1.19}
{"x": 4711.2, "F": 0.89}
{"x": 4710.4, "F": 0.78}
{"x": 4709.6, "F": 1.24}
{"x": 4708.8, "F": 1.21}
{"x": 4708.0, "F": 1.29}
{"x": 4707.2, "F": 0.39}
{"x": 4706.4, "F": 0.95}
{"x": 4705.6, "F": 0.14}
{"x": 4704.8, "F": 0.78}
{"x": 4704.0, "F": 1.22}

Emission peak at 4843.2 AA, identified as Hgamma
